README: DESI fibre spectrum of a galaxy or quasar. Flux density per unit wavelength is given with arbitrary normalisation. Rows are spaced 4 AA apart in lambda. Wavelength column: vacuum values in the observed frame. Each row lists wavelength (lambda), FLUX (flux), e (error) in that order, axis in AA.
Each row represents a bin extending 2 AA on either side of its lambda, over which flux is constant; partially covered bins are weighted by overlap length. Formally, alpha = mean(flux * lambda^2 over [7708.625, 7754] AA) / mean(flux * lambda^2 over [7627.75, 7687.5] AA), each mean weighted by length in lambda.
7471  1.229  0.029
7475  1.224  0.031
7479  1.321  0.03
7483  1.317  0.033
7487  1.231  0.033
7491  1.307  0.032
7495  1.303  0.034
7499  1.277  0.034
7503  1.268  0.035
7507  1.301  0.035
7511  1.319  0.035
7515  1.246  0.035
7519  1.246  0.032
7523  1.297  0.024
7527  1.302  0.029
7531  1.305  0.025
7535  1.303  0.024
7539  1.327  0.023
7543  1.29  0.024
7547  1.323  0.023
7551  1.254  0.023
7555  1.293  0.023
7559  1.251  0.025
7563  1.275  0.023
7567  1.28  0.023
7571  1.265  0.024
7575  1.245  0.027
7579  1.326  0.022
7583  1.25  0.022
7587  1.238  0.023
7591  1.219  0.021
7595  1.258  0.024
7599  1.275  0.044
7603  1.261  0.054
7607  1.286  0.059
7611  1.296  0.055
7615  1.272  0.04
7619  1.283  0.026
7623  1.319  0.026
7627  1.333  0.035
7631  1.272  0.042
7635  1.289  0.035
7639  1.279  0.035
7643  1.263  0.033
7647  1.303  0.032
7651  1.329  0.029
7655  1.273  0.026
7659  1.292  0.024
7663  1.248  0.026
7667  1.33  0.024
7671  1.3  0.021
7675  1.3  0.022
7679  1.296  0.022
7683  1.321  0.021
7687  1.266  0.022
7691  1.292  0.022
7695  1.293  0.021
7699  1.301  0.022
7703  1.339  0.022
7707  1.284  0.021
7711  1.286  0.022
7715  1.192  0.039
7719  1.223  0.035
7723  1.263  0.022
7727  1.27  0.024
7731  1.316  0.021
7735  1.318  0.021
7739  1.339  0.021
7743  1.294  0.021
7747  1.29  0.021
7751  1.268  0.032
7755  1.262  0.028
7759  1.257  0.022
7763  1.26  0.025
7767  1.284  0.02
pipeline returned 1.0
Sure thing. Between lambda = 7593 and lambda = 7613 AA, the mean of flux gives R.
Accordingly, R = 1.28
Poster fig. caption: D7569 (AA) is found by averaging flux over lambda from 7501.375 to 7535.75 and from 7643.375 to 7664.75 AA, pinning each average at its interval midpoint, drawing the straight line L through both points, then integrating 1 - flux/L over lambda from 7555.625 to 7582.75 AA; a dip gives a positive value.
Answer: 0.3 AA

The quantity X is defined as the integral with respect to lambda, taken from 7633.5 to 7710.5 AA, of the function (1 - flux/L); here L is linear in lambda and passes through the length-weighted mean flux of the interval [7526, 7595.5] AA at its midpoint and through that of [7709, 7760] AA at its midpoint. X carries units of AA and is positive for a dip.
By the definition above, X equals -1.1 AA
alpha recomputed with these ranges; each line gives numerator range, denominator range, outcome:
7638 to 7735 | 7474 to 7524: 1.05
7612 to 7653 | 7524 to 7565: 1.02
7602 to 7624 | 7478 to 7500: 1.03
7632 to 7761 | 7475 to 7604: 1.05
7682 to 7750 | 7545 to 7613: 1.05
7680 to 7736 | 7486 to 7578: 1.05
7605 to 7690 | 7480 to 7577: 1.04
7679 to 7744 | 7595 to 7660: 1.02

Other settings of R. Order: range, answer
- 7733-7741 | 1.33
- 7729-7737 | 1.32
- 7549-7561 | 1.27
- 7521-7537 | 1.3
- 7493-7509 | 1.29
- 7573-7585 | 1.27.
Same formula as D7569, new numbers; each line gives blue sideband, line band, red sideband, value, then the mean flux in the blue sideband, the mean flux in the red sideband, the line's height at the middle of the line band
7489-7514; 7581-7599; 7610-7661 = 0.7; 1.29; 1.29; 1.29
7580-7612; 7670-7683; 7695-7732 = -0.3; 1.26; 1.27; 1.27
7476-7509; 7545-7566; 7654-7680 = 0.2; 1.29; 1.29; 1.29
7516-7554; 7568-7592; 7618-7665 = 0.6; 1.29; 1.29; 1.29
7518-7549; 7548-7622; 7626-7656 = 1.5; 1.3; 1.29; 1.3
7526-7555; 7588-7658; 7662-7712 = 0.9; 1.3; 1.3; 1.3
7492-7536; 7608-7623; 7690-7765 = 0.0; 1.29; 1.28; 1.28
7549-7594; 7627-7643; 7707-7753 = -0.2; 1.26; 1.28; 1.27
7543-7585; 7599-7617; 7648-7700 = 0.1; 1.28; 1.3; 1.28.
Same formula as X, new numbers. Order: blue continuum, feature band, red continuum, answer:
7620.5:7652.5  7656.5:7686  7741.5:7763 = -0.2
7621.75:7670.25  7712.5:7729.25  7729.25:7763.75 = 0.7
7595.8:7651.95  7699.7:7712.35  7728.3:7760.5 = -0.1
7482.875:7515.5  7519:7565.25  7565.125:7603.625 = -0.6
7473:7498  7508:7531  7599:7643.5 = 0.0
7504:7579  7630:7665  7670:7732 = 0.0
